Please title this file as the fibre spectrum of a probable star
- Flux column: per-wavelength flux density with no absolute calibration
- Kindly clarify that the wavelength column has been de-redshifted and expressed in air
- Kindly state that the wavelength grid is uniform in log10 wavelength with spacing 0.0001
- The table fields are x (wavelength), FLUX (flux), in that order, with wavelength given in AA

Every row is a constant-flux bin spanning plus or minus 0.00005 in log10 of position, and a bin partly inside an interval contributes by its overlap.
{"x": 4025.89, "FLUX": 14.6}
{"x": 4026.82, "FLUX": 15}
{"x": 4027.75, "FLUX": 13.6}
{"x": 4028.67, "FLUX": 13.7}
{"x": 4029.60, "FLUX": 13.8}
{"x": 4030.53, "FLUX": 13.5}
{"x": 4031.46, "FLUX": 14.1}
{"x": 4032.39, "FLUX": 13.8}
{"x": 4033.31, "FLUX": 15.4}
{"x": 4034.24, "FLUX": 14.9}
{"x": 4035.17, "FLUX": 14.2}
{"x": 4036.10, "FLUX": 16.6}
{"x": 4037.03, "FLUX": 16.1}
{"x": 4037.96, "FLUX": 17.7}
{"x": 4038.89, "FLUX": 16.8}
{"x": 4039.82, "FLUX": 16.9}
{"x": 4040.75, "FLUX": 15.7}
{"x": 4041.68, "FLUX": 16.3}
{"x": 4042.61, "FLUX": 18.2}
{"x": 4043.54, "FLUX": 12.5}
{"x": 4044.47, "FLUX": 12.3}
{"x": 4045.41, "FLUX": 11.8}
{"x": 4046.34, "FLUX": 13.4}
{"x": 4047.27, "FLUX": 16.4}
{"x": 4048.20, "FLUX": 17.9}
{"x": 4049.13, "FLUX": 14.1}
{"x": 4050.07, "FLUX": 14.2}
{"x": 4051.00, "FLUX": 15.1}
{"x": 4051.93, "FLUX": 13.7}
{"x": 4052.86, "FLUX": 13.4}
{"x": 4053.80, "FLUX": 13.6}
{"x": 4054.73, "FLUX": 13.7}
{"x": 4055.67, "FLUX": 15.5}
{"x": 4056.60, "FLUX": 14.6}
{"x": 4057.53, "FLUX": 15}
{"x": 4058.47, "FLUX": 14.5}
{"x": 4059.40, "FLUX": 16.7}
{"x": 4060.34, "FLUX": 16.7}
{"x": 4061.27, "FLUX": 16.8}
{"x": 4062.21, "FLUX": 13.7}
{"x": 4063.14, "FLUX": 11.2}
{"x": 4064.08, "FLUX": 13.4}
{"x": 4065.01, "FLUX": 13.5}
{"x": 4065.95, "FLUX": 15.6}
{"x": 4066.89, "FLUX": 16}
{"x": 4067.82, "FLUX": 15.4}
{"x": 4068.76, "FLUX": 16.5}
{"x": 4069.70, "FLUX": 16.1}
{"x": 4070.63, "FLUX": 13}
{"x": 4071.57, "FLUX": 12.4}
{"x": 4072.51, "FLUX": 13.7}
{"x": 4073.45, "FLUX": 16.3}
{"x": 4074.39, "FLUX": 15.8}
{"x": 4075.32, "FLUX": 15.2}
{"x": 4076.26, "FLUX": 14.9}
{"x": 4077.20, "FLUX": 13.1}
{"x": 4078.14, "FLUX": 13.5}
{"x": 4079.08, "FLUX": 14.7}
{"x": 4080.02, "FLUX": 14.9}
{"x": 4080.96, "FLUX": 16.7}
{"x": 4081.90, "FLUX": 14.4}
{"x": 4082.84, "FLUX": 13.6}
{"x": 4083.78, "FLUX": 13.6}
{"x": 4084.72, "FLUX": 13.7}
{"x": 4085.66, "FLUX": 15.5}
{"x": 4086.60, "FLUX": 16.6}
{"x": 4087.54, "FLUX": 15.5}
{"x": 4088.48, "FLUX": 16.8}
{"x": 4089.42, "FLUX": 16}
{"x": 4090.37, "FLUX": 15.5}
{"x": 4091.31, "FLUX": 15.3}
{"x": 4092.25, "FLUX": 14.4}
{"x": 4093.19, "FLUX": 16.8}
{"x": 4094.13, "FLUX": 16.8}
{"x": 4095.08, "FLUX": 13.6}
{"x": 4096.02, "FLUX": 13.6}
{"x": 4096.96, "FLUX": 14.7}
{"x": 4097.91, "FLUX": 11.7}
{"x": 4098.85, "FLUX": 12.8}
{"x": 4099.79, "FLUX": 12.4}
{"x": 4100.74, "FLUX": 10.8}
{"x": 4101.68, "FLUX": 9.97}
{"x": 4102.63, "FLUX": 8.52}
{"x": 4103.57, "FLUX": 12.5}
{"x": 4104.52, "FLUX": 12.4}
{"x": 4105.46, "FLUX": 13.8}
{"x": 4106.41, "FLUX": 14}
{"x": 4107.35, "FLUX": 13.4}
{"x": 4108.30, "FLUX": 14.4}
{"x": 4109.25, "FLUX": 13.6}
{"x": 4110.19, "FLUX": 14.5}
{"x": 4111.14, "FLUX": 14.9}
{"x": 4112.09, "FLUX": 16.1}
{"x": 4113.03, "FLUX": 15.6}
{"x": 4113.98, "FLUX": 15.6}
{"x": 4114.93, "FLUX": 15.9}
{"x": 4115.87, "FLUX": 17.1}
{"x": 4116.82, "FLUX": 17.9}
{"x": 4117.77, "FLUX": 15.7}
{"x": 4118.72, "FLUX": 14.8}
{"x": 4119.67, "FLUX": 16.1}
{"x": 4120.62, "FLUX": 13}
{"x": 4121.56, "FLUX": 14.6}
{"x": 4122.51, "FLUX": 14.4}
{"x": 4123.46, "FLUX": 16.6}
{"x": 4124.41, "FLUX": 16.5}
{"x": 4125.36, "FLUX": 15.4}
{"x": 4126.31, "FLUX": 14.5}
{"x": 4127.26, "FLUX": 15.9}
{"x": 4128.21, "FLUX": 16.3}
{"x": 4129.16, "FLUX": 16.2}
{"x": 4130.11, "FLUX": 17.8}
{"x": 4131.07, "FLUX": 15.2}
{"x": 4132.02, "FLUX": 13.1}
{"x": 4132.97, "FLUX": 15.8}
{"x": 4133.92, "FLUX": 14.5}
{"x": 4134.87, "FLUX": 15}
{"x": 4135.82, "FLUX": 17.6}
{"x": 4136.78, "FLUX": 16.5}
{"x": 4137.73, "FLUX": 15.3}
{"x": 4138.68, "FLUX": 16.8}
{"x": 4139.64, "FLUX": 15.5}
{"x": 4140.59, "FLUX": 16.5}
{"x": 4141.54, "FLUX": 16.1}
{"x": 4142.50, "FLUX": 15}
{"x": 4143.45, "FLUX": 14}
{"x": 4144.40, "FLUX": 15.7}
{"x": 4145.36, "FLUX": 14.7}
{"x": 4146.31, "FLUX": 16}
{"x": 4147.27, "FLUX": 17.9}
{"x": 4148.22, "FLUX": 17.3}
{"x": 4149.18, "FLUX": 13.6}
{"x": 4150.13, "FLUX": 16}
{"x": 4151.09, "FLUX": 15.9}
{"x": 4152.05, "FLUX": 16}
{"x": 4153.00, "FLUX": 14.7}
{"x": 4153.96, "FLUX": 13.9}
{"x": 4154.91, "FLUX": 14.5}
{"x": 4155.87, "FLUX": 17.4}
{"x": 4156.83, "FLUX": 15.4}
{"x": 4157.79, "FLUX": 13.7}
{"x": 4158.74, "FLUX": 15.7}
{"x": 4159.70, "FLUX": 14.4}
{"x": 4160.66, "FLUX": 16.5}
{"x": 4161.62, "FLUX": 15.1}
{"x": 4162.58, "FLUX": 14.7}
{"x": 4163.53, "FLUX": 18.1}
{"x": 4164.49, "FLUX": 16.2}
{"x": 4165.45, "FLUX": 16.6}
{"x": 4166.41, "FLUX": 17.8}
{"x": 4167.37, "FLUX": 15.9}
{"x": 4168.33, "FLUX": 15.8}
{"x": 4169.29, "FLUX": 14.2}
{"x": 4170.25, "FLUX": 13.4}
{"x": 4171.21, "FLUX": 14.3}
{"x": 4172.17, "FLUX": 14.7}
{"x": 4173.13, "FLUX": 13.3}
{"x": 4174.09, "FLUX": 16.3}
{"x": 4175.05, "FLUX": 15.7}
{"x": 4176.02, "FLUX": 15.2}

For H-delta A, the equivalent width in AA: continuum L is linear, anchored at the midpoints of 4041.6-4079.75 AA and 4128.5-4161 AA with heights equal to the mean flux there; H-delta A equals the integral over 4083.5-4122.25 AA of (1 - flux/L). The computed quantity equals 1.8 AA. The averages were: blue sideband 14.6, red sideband 15.6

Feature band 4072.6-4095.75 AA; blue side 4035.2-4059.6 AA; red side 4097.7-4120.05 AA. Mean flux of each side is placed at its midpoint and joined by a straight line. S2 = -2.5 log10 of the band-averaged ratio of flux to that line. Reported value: -0.051 mag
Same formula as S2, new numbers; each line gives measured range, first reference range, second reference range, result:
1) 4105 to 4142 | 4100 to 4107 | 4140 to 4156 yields -0.151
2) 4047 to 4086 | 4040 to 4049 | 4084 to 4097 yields 0.032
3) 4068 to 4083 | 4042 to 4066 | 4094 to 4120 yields -0.030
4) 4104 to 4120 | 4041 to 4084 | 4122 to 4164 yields 0.016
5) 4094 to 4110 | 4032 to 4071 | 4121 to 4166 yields 0.195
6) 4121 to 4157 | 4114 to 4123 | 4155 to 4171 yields -0.005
